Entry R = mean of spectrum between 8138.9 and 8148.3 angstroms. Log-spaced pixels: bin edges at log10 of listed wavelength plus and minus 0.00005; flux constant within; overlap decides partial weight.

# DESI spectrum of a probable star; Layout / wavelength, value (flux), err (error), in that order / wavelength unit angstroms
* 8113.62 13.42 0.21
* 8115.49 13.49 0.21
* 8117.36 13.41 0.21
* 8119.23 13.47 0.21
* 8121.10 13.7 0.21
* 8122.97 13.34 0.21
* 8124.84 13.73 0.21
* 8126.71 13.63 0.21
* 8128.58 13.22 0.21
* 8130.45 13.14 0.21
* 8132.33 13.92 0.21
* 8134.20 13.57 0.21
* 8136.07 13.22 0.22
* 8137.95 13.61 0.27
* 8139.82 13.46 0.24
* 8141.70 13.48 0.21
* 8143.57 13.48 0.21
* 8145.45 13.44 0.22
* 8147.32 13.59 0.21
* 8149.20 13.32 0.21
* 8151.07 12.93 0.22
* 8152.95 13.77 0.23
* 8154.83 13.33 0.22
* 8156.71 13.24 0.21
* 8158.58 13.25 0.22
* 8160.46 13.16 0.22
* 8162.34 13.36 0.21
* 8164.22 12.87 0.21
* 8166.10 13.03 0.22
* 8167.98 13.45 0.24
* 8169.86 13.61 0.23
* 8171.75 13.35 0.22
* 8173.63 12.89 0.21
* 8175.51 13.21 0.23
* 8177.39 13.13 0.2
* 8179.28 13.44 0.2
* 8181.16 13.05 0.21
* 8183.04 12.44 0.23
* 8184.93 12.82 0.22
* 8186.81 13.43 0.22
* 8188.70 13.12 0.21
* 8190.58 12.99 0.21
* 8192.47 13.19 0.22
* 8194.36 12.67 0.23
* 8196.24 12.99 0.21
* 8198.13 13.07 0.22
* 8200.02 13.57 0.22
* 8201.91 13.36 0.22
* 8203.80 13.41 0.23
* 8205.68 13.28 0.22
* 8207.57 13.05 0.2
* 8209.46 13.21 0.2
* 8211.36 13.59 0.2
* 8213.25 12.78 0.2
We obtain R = 13.5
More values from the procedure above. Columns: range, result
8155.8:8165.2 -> 13.2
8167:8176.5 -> 13.3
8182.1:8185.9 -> 12.6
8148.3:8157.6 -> 13.3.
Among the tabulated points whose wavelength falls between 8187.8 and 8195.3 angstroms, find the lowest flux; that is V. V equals 12.67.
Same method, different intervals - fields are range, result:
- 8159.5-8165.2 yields 12.87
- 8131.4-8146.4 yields 13.22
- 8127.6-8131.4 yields 13.14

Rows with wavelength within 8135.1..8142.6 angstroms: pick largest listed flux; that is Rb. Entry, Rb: 13.61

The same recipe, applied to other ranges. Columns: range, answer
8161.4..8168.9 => 13.45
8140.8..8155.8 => 13.77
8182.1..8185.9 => 12.82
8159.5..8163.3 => 13.36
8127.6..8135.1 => 13.92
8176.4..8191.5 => 13.44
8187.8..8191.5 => 13.12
